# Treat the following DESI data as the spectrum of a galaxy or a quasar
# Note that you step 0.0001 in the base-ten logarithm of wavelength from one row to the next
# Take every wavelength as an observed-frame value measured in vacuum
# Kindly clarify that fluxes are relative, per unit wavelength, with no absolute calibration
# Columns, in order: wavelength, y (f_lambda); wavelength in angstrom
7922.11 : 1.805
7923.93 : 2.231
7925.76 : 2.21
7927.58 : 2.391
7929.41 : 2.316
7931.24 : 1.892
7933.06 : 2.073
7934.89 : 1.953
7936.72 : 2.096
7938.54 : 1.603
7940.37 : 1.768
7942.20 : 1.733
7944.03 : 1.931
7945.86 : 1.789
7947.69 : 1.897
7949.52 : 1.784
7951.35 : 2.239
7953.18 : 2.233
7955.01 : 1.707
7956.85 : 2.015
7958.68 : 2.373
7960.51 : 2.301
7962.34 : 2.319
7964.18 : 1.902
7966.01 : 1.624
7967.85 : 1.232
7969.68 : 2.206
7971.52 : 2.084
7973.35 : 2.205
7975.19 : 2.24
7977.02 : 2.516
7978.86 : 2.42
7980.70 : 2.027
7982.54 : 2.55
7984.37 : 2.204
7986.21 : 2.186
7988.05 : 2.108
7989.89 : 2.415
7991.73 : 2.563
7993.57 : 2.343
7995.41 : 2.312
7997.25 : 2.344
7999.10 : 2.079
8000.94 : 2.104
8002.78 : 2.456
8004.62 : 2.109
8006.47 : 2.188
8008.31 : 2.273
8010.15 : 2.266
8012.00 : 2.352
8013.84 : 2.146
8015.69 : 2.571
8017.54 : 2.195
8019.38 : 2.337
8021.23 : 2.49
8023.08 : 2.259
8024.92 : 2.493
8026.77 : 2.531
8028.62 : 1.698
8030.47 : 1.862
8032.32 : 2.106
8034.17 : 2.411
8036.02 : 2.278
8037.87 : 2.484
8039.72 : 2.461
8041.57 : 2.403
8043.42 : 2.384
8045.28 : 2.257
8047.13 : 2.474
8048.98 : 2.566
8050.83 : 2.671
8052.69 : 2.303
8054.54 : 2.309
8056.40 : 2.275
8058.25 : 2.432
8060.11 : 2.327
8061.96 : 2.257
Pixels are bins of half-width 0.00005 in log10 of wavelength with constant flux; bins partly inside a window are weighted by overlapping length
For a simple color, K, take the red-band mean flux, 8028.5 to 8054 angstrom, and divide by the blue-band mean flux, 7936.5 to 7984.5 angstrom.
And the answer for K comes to 1.1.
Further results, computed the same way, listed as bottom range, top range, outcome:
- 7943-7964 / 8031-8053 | 1.17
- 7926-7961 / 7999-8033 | 1.12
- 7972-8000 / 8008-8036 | 0.99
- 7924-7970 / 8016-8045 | 1.16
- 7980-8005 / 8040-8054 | 1.07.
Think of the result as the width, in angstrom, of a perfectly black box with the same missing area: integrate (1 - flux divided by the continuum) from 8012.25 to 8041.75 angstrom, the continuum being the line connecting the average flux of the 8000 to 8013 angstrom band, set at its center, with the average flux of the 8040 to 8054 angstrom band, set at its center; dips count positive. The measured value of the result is 0.6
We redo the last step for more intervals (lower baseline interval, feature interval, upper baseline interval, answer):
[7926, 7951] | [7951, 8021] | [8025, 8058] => -2.6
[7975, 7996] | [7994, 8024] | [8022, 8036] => -0.3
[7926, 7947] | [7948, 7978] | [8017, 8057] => 0.1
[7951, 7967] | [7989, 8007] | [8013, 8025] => -0.4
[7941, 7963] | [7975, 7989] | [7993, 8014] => -0.8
